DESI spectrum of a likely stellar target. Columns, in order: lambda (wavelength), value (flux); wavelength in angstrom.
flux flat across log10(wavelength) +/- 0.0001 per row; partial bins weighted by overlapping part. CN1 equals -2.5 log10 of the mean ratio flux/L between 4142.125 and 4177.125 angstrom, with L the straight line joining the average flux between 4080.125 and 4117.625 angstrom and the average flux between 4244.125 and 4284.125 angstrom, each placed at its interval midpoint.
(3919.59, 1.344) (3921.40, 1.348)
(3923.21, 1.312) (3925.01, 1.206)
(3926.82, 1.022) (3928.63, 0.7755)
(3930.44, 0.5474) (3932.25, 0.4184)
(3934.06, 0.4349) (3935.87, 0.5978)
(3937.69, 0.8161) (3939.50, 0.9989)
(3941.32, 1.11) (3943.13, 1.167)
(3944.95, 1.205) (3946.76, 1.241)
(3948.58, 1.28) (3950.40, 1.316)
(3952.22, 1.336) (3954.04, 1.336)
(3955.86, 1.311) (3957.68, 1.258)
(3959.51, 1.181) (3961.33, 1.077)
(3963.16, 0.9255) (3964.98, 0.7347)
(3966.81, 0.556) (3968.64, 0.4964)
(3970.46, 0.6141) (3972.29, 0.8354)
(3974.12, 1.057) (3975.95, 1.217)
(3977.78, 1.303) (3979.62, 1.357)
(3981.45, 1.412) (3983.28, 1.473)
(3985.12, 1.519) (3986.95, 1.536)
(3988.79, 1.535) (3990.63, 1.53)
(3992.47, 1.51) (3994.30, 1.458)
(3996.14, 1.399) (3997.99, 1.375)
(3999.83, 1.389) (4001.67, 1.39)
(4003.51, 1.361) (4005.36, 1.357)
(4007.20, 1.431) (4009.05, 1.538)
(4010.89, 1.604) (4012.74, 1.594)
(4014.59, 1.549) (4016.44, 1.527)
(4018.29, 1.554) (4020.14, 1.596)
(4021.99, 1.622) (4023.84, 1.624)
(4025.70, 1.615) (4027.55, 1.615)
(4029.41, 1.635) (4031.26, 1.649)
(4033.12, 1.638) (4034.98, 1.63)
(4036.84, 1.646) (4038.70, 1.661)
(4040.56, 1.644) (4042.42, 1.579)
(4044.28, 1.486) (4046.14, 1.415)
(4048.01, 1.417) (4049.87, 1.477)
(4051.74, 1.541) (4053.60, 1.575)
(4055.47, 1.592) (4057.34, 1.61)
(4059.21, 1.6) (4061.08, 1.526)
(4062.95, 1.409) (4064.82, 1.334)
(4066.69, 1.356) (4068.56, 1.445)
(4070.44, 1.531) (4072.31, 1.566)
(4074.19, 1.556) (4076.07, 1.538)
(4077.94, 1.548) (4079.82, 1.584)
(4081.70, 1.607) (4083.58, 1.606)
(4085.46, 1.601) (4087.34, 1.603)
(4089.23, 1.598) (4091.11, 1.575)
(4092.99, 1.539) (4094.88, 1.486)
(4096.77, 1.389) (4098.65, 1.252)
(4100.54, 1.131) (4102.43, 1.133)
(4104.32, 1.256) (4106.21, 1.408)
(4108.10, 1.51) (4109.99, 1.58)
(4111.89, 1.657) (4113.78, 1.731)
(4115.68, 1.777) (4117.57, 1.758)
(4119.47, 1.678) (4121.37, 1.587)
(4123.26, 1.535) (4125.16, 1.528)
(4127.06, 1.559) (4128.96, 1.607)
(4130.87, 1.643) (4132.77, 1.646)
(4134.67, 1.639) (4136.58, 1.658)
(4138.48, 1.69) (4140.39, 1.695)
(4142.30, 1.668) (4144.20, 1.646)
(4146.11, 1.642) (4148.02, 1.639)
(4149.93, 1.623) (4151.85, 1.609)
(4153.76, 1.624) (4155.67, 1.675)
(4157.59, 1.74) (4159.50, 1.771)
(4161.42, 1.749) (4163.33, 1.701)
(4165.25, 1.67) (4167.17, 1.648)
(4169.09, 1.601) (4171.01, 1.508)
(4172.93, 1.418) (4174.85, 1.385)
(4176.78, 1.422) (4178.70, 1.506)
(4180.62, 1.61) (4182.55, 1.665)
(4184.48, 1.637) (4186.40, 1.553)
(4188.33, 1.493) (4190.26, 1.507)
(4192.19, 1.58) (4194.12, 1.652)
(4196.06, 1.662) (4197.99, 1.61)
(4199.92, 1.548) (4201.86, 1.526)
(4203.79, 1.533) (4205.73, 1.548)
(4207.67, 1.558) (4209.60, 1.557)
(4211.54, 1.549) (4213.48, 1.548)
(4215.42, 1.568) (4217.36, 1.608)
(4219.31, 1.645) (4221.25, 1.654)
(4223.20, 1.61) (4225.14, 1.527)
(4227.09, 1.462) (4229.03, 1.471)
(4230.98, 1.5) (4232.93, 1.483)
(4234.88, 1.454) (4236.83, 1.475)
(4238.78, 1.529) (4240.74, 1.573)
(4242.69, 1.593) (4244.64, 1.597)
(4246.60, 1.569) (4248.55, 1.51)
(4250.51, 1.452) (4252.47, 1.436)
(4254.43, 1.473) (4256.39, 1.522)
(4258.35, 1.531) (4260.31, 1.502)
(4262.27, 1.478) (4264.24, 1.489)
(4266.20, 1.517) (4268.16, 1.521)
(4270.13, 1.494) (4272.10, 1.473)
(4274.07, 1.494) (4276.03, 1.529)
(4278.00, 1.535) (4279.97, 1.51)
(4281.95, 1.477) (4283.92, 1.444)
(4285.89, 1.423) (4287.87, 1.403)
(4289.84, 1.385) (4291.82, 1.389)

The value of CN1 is -0.081 mag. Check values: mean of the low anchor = 1.51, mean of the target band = 1.62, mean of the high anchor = 1.5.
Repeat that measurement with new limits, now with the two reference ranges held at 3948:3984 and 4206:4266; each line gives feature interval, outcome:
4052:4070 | -0.19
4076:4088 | -0.23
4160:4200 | -0.10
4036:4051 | -0.25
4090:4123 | -0.13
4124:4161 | -0.19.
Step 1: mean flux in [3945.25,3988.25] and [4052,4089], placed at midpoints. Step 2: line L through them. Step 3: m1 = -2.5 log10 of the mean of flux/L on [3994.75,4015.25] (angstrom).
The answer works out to -0.12 mag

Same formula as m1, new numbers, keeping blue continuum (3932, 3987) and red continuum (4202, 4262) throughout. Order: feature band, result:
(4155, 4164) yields -0.22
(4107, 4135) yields -0.21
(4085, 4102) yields -0.12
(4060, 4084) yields -0.19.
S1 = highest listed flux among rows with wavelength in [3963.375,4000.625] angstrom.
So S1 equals 1.536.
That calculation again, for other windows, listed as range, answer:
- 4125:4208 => 1.771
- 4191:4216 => 1.662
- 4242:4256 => 1.597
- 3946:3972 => 1.336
